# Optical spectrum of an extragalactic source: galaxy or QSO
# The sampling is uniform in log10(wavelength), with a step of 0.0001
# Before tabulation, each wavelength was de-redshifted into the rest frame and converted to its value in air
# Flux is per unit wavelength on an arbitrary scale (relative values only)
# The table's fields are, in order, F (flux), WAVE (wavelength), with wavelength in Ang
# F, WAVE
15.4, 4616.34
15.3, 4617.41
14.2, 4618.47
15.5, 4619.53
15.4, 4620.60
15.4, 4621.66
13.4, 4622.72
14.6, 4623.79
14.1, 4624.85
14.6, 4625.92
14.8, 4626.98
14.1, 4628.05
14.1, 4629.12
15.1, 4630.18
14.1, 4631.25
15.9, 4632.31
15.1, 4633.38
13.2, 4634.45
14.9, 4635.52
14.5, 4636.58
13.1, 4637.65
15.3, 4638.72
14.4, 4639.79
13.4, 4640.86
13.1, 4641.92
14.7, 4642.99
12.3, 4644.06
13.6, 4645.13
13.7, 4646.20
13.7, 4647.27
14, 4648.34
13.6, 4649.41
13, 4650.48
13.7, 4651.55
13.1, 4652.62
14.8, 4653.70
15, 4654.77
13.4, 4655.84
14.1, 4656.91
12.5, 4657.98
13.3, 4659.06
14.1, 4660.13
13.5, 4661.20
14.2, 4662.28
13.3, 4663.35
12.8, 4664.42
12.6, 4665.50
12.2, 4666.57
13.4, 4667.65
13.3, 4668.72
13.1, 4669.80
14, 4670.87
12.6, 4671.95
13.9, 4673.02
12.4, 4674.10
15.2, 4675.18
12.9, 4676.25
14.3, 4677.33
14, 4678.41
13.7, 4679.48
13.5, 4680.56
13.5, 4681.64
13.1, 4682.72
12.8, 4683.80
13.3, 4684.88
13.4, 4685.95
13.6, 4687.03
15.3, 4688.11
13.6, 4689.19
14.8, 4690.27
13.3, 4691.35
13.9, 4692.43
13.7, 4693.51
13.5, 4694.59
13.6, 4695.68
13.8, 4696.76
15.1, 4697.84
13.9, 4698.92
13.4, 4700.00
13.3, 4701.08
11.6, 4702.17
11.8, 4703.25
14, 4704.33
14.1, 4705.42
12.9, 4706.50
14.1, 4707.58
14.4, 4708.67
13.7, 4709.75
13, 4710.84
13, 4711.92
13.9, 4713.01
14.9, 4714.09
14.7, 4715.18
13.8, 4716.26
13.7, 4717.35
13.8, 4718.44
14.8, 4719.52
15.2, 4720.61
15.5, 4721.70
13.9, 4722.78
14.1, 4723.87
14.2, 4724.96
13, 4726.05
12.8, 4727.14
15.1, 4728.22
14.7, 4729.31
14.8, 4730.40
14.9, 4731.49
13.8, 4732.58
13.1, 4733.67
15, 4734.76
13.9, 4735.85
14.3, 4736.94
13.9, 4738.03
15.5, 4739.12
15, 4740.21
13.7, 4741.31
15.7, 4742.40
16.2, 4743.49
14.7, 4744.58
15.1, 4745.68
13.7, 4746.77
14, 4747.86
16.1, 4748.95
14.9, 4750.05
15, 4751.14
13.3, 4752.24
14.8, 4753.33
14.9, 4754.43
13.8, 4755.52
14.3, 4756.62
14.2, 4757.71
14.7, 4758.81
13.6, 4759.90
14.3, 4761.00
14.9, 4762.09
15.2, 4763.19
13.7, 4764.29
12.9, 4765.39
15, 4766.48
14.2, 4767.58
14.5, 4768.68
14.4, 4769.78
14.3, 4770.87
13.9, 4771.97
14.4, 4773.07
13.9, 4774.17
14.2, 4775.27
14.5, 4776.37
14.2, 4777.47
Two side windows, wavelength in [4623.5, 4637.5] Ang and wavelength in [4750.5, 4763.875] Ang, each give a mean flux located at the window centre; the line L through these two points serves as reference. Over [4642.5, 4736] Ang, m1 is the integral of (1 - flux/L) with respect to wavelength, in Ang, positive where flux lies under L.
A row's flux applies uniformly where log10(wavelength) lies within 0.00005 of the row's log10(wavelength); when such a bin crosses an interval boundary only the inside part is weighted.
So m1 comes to 4.7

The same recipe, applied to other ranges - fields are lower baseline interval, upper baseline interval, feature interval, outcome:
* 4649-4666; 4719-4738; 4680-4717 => 0.9 Ang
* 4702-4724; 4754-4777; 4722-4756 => -0.9 Ang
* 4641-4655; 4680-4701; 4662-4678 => 0.4 Ang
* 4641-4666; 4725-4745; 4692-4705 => 0.5 Ang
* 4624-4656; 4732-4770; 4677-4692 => 0.5 Ang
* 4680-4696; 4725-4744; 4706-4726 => 0.1 Ang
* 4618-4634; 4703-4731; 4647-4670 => 1.5 Ang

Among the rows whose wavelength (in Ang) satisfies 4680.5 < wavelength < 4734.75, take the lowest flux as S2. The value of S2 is 11.6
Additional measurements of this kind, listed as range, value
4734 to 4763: 13.3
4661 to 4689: 12.2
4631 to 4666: 12.3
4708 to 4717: 13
